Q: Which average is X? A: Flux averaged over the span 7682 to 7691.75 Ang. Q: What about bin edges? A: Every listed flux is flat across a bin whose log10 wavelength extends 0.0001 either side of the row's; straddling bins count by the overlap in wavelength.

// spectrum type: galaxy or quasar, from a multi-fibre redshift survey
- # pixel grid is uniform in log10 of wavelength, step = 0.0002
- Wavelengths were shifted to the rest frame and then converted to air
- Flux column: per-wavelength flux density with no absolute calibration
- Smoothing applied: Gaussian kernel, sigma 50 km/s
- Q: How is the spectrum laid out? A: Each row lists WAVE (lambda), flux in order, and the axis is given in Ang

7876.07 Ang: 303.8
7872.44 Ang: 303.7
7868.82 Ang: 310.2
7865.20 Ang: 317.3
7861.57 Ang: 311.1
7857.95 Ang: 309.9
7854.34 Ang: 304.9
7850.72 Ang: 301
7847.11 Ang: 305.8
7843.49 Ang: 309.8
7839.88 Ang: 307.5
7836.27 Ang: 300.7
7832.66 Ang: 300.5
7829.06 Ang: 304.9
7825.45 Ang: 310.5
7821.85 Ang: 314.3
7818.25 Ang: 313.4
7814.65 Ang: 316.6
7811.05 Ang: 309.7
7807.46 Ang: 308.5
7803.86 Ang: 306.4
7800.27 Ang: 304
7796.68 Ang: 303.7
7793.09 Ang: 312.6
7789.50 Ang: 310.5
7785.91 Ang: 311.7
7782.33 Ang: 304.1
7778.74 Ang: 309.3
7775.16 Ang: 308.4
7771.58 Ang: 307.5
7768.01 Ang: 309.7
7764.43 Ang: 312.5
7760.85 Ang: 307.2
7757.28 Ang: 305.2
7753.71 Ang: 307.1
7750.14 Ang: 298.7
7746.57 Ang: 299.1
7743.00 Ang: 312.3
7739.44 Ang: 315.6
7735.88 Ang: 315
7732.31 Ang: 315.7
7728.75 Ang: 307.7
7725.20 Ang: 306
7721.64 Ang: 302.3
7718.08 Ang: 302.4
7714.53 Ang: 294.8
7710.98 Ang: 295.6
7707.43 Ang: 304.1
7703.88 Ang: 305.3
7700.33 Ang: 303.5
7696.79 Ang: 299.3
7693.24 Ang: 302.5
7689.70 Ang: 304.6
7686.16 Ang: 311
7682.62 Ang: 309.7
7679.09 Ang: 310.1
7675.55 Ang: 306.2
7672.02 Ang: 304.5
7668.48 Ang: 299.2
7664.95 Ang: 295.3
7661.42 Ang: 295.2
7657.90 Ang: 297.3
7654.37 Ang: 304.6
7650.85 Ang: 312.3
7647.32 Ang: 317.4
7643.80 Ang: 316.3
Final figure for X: 308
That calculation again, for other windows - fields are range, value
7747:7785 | 307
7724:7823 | 309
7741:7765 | 306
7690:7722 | 301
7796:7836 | 308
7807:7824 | 313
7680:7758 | 305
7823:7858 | 306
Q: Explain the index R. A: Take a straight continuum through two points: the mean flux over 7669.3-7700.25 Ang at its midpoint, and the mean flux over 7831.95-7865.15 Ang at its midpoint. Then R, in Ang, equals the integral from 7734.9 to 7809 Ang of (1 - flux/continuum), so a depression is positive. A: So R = -0.5 Ang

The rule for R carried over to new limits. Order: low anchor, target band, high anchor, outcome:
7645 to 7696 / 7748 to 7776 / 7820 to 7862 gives -0.1 Ang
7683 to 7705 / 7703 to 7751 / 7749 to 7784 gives 0.0 Ang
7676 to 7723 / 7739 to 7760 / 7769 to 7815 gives 0.0 Ang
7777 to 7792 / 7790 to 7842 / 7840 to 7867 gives 0.1 Ang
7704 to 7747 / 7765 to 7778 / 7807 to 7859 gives -0.1 Ang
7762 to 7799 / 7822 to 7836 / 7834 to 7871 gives 0.1 Ang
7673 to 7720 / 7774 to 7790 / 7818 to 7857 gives -0.2 Ang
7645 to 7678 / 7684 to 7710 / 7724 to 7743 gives 0.3 Ang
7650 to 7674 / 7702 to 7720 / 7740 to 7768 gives 0.2 Ang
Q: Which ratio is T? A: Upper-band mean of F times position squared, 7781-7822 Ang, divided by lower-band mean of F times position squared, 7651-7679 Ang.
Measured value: 1.1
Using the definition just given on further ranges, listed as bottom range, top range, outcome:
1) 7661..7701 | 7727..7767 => 1.03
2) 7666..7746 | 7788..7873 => 1.04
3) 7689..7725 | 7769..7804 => 1.04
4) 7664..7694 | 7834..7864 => 1.05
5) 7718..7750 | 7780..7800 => 1.01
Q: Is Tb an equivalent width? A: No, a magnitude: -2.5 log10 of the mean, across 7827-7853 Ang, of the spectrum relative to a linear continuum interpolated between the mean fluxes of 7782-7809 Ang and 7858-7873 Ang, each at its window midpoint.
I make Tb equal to 0.02 mag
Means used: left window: 308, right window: 311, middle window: 304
